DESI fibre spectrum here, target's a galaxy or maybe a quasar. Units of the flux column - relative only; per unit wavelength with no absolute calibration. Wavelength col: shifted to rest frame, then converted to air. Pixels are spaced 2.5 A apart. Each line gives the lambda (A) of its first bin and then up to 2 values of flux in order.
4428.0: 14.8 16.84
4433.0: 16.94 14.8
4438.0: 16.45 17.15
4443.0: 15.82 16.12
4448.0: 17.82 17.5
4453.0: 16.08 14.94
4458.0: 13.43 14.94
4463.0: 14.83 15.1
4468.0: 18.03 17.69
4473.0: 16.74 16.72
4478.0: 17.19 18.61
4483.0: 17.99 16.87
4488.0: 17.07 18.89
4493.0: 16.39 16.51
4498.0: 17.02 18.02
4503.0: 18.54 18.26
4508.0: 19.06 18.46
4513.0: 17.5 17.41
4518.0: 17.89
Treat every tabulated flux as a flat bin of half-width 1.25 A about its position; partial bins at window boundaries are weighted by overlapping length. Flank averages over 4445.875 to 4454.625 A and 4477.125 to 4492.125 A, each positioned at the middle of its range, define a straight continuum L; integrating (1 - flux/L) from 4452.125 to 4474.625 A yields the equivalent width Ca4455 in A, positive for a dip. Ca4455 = 1.9 A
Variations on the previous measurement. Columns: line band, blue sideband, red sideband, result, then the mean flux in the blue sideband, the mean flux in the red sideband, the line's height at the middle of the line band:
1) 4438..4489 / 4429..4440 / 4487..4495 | 1.0 A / 16.3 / 17.4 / 16.8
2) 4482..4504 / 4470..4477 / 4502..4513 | 0.5 A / 17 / 18.5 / 17.8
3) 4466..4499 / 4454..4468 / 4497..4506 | -1.6 A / 15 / 18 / 16.6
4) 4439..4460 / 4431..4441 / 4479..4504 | 0.7 A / 16.3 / 17.6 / 16.6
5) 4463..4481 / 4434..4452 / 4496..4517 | 0.3 A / 16.5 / 18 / 17.2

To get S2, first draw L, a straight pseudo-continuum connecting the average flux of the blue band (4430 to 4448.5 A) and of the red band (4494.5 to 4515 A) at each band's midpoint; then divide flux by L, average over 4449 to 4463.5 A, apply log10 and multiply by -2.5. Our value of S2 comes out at 0.10 mag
